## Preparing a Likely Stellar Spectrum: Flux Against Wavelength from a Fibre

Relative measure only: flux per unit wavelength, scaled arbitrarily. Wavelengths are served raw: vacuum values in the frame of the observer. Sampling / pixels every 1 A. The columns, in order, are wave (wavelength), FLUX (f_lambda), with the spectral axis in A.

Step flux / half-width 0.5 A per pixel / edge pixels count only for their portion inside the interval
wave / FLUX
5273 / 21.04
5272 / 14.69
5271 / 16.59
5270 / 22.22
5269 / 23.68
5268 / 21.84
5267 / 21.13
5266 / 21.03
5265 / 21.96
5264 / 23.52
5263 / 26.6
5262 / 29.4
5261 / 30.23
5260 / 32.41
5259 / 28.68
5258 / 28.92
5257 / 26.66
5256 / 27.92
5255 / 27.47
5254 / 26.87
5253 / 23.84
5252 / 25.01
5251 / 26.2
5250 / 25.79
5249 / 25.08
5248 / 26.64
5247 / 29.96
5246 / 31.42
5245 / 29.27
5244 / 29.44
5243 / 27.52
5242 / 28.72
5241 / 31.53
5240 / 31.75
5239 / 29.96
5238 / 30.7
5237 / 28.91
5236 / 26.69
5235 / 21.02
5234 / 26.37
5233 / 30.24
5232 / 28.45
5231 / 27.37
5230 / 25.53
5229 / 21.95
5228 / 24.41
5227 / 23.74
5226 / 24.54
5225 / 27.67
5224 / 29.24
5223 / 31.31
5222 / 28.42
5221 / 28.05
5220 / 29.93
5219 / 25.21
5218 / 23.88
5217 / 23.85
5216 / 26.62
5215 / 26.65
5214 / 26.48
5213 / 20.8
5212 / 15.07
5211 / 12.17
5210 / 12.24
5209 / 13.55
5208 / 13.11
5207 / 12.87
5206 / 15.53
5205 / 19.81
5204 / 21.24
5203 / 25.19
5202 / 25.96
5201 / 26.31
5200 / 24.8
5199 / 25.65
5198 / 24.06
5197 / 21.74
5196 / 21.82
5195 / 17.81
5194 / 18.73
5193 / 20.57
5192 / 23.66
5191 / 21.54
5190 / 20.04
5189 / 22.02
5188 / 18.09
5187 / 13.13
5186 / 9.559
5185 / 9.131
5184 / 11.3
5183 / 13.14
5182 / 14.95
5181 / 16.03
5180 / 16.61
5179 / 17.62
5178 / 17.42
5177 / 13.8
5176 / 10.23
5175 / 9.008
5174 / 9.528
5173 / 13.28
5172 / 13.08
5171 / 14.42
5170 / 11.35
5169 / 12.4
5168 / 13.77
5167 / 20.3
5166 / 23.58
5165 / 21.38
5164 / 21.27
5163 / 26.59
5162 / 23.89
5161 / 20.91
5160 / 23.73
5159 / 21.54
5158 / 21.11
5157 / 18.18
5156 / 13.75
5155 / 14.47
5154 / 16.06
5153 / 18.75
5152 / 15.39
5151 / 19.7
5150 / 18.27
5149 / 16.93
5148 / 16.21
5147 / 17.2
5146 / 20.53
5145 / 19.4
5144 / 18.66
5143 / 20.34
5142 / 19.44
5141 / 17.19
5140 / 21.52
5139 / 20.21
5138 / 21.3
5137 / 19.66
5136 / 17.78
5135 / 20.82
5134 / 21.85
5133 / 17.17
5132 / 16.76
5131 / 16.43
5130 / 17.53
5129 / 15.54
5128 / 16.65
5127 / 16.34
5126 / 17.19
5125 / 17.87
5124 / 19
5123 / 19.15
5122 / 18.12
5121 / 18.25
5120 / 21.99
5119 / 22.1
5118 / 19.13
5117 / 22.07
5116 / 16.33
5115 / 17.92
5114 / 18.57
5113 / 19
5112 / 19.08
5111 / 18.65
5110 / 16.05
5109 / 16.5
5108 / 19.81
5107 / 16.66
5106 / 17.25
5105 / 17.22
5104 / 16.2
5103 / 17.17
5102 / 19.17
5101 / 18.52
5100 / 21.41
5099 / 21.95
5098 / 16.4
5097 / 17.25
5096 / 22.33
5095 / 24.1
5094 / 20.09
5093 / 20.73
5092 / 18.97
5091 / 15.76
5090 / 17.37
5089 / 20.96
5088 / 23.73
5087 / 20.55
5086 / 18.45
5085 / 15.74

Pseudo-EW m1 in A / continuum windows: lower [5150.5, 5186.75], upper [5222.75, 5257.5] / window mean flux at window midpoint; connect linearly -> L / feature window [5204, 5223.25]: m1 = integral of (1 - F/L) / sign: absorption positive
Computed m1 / 1.84 A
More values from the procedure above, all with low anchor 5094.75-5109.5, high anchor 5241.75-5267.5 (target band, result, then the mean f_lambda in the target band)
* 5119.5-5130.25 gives 1.1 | 18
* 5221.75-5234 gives -0.6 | 26.9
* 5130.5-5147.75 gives 1.3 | 19.1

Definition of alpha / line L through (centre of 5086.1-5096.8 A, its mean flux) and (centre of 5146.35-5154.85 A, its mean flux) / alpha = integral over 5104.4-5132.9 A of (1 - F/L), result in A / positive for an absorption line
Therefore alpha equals 1.21 A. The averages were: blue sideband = 20.3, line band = 18.1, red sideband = 17.3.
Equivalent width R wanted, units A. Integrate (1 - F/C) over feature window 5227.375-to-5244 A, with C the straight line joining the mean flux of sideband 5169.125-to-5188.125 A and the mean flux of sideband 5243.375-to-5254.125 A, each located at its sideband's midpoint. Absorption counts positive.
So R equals -2.0 A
